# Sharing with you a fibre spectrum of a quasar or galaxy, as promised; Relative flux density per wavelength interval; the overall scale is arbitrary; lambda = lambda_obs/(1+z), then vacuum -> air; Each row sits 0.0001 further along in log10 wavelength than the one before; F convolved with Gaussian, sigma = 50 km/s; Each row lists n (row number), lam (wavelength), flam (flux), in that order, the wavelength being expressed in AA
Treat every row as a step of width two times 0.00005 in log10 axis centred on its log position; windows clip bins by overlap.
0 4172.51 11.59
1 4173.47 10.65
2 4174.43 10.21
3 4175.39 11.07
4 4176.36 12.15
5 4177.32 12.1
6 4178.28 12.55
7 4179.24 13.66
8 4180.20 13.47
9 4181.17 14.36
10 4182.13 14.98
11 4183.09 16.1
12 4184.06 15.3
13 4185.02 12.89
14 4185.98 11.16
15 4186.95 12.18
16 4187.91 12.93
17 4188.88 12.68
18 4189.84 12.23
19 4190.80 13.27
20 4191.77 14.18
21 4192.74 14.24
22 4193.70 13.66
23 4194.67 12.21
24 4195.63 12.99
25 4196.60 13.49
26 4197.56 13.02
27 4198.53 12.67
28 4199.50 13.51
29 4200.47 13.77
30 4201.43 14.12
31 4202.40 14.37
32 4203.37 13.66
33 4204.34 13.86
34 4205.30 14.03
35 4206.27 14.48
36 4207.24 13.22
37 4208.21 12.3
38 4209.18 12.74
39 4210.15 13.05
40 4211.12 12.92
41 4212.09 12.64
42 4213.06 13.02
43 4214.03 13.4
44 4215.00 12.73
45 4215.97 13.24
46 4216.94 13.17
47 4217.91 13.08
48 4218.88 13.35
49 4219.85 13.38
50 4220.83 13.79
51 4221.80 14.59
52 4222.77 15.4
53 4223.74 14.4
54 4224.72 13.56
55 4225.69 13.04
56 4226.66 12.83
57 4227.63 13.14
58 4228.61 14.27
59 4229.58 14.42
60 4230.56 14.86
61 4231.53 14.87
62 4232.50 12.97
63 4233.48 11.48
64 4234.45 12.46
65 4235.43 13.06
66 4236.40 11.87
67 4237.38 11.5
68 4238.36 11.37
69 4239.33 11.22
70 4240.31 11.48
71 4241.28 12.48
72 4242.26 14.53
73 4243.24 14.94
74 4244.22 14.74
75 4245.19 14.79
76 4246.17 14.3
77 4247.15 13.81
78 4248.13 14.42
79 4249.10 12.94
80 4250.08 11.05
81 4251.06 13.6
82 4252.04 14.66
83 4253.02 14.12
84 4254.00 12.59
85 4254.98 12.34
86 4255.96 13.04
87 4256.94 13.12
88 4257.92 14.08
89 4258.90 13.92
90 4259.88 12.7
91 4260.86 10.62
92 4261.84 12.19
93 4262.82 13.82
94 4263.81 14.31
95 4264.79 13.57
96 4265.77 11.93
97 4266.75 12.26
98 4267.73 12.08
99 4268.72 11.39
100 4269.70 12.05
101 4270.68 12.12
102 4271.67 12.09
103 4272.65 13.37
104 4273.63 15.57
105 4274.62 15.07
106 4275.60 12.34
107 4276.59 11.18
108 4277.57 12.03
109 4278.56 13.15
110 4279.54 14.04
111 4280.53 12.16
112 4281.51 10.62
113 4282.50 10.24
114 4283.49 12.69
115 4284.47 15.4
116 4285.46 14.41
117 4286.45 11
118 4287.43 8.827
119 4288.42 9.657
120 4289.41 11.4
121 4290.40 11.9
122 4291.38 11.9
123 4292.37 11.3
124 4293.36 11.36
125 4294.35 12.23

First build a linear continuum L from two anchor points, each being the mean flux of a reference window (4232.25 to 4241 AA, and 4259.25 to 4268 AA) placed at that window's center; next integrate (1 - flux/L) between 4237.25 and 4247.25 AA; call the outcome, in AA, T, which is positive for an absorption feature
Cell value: -1.0 AA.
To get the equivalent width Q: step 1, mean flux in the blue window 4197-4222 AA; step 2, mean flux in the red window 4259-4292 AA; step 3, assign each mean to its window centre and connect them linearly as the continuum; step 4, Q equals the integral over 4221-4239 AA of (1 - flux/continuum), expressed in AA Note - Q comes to -0.35 AA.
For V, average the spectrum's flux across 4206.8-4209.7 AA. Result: 12.7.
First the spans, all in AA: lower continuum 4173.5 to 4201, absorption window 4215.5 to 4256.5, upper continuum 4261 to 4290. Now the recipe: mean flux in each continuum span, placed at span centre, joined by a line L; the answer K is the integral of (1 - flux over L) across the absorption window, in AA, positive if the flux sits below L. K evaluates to -2.1 AA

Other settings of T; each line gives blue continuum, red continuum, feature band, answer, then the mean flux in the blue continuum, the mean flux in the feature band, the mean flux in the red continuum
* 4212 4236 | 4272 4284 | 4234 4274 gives 0.2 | 13.5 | 13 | 12.7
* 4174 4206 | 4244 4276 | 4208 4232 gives -0.6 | 13.3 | 13.5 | 13.2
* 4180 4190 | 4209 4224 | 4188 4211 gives 0.2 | 13.5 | 13.4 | 13.4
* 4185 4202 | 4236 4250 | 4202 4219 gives -0.3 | 13.1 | 13.3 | 13.1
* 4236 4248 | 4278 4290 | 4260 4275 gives -0.5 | 13.1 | 12.8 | 12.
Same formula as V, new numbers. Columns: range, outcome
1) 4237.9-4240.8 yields 11.4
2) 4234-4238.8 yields 12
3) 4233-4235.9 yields 12.3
